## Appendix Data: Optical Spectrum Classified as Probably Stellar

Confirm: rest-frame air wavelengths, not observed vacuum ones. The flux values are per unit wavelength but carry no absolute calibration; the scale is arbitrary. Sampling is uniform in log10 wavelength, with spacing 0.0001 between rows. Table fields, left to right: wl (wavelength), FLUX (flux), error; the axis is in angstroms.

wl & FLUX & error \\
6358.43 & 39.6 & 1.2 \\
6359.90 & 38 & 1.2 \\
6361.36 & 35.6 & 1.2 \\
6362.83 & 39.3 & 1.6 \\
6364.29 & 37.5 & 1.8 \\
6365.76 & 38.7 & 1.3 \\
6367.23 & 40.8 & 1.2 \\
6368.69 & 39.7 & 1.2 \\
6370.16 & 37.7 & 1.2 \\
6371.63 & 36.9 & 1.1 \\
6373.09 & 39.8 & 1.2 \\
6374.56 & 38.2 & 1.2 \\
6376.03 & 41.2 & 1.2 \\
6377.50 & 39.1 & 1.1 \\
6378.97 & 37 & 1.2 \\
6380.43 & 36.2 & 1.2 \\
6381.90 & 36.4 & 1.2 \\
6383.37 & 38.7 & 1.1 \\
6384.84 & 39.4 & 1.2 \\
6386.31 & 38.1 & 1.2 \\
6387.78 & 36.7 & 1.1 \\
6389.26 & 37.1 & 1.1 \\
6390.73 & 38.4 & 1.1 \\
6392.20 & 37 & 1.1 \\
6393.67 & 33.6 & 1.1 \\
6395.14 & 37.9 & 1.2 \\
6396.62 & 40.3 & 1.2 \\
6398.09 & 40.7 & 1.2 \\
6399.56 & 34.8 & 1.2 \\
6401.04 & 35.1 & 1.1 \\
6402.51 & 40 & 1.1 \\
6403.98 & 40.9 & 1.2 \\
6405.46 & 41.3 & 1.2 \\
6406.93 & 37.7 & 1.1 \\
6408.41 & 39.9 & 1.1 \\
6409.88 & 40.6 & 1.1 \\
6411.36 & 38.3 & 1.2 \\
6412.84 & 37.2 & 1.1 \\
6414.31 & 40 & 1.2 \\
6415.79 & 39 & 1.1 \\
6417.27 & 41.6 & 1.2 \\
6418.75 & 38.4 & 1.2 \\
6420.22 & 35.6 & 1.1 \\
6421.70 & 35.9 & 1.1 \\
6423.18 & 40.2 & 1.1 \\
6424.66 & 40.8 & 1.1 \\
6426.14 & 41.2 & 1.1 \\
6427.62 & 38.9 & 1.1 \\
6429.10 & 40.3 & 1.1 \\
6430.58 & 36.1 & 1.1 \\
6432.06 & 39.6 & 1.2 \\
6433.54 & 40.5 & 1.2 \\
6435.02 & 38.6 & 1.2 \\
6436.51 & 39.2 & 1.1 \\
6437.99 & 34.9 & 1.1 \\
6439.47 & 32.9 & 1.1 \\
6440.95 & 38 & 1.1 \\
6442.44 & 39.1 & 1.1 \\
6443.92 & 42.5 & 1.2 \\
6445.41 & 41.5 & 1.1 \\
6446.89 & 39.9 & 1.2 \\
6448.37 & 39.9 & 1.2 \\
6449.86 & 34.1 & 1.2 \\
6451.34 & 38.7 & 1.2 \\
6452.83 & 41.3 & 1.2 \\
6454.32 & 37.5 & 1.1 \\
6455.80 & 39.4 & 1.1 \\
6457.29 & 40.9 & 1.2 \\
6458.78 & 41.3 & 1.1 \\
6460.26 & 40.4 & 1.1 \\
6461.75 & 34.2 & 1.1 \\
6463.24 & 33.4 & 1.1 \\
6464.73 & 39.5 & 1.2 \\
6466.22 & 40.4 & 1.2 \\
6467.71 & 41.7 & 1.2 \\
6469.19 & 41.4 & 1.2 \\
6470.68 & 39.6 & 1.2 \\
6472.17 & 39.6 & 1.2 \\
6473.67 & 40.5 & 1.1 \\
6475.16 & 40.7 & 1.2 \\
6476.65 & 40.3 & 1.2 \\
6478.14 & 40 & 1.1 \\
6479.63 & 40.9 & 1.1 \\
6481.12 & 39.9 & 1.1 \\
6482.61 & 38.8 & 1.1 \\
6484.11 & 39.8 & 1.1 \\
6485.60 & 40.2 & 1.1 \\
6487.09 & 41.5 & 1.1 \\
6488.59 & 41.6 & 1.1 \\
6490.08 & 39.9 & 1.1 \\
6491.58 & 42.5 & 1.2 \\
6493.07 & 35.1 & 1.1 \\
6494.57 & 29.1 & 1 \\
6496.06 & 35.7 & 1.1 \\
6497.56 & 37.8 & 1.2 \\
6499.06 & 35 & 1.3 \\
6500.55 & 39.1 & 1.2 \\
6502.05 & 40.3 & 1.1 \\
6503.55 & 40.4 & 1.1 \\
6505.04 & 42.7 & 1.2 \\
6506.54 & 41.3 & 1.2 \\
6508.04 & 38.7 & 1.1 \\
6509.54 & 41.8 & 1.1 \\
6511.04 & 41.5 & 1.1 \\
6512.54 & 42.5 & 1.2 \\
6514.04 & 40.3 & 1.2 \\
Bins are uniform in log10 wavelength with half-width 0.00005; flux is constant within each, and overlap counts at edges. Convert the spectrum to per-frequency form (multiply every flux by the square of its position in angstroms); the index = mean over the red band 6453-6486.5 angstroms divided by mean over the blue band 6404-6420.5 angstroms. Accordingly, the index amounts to 1.0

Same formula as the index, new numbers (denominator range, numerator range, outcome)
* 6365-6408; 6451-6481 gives 1.06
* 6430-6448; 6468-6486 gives 1.05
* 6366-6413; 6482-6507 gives 1.05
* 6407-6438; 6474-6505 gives 1.02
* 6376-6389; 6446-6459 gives 1.06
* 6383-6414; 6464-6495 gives 1.07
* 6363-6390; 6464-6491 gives 1.09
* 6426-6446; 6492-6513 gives 1.02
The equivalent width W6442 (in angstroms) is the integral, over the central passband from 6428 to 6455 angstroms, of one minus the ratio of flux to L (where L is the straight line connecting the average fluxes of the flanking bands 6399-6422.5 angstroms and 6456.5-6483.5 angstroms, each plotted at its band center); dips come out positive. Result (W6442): 0.4 angstroms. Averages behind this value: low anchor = 38.6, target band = 38.6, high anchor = 39.6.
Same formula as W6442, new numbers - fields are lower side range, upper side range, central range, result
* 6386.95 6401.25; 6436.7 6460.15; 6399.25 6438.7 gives -0.9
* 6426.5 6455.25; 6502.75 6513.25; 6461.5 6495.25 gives 0.7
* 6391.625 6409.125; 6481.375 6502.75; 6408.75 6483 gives -1.6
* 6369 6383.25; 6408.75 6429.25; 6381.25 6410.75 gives 0.3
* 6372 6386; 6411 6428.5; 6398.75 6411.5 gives 0.0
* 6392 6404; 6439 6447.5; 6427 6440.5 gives 0.3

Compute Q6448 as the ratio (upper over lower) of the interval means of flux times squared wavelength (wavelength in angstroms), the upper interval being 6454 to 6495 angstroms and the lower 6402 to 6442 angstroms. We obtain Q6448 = 1.0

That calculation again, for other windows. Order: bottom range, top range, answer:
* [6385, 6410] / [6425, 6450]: 1.03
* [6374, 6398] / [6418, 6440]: 1.02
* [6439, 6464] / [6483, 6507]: 1.02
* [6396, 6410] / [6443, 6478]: 1.03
